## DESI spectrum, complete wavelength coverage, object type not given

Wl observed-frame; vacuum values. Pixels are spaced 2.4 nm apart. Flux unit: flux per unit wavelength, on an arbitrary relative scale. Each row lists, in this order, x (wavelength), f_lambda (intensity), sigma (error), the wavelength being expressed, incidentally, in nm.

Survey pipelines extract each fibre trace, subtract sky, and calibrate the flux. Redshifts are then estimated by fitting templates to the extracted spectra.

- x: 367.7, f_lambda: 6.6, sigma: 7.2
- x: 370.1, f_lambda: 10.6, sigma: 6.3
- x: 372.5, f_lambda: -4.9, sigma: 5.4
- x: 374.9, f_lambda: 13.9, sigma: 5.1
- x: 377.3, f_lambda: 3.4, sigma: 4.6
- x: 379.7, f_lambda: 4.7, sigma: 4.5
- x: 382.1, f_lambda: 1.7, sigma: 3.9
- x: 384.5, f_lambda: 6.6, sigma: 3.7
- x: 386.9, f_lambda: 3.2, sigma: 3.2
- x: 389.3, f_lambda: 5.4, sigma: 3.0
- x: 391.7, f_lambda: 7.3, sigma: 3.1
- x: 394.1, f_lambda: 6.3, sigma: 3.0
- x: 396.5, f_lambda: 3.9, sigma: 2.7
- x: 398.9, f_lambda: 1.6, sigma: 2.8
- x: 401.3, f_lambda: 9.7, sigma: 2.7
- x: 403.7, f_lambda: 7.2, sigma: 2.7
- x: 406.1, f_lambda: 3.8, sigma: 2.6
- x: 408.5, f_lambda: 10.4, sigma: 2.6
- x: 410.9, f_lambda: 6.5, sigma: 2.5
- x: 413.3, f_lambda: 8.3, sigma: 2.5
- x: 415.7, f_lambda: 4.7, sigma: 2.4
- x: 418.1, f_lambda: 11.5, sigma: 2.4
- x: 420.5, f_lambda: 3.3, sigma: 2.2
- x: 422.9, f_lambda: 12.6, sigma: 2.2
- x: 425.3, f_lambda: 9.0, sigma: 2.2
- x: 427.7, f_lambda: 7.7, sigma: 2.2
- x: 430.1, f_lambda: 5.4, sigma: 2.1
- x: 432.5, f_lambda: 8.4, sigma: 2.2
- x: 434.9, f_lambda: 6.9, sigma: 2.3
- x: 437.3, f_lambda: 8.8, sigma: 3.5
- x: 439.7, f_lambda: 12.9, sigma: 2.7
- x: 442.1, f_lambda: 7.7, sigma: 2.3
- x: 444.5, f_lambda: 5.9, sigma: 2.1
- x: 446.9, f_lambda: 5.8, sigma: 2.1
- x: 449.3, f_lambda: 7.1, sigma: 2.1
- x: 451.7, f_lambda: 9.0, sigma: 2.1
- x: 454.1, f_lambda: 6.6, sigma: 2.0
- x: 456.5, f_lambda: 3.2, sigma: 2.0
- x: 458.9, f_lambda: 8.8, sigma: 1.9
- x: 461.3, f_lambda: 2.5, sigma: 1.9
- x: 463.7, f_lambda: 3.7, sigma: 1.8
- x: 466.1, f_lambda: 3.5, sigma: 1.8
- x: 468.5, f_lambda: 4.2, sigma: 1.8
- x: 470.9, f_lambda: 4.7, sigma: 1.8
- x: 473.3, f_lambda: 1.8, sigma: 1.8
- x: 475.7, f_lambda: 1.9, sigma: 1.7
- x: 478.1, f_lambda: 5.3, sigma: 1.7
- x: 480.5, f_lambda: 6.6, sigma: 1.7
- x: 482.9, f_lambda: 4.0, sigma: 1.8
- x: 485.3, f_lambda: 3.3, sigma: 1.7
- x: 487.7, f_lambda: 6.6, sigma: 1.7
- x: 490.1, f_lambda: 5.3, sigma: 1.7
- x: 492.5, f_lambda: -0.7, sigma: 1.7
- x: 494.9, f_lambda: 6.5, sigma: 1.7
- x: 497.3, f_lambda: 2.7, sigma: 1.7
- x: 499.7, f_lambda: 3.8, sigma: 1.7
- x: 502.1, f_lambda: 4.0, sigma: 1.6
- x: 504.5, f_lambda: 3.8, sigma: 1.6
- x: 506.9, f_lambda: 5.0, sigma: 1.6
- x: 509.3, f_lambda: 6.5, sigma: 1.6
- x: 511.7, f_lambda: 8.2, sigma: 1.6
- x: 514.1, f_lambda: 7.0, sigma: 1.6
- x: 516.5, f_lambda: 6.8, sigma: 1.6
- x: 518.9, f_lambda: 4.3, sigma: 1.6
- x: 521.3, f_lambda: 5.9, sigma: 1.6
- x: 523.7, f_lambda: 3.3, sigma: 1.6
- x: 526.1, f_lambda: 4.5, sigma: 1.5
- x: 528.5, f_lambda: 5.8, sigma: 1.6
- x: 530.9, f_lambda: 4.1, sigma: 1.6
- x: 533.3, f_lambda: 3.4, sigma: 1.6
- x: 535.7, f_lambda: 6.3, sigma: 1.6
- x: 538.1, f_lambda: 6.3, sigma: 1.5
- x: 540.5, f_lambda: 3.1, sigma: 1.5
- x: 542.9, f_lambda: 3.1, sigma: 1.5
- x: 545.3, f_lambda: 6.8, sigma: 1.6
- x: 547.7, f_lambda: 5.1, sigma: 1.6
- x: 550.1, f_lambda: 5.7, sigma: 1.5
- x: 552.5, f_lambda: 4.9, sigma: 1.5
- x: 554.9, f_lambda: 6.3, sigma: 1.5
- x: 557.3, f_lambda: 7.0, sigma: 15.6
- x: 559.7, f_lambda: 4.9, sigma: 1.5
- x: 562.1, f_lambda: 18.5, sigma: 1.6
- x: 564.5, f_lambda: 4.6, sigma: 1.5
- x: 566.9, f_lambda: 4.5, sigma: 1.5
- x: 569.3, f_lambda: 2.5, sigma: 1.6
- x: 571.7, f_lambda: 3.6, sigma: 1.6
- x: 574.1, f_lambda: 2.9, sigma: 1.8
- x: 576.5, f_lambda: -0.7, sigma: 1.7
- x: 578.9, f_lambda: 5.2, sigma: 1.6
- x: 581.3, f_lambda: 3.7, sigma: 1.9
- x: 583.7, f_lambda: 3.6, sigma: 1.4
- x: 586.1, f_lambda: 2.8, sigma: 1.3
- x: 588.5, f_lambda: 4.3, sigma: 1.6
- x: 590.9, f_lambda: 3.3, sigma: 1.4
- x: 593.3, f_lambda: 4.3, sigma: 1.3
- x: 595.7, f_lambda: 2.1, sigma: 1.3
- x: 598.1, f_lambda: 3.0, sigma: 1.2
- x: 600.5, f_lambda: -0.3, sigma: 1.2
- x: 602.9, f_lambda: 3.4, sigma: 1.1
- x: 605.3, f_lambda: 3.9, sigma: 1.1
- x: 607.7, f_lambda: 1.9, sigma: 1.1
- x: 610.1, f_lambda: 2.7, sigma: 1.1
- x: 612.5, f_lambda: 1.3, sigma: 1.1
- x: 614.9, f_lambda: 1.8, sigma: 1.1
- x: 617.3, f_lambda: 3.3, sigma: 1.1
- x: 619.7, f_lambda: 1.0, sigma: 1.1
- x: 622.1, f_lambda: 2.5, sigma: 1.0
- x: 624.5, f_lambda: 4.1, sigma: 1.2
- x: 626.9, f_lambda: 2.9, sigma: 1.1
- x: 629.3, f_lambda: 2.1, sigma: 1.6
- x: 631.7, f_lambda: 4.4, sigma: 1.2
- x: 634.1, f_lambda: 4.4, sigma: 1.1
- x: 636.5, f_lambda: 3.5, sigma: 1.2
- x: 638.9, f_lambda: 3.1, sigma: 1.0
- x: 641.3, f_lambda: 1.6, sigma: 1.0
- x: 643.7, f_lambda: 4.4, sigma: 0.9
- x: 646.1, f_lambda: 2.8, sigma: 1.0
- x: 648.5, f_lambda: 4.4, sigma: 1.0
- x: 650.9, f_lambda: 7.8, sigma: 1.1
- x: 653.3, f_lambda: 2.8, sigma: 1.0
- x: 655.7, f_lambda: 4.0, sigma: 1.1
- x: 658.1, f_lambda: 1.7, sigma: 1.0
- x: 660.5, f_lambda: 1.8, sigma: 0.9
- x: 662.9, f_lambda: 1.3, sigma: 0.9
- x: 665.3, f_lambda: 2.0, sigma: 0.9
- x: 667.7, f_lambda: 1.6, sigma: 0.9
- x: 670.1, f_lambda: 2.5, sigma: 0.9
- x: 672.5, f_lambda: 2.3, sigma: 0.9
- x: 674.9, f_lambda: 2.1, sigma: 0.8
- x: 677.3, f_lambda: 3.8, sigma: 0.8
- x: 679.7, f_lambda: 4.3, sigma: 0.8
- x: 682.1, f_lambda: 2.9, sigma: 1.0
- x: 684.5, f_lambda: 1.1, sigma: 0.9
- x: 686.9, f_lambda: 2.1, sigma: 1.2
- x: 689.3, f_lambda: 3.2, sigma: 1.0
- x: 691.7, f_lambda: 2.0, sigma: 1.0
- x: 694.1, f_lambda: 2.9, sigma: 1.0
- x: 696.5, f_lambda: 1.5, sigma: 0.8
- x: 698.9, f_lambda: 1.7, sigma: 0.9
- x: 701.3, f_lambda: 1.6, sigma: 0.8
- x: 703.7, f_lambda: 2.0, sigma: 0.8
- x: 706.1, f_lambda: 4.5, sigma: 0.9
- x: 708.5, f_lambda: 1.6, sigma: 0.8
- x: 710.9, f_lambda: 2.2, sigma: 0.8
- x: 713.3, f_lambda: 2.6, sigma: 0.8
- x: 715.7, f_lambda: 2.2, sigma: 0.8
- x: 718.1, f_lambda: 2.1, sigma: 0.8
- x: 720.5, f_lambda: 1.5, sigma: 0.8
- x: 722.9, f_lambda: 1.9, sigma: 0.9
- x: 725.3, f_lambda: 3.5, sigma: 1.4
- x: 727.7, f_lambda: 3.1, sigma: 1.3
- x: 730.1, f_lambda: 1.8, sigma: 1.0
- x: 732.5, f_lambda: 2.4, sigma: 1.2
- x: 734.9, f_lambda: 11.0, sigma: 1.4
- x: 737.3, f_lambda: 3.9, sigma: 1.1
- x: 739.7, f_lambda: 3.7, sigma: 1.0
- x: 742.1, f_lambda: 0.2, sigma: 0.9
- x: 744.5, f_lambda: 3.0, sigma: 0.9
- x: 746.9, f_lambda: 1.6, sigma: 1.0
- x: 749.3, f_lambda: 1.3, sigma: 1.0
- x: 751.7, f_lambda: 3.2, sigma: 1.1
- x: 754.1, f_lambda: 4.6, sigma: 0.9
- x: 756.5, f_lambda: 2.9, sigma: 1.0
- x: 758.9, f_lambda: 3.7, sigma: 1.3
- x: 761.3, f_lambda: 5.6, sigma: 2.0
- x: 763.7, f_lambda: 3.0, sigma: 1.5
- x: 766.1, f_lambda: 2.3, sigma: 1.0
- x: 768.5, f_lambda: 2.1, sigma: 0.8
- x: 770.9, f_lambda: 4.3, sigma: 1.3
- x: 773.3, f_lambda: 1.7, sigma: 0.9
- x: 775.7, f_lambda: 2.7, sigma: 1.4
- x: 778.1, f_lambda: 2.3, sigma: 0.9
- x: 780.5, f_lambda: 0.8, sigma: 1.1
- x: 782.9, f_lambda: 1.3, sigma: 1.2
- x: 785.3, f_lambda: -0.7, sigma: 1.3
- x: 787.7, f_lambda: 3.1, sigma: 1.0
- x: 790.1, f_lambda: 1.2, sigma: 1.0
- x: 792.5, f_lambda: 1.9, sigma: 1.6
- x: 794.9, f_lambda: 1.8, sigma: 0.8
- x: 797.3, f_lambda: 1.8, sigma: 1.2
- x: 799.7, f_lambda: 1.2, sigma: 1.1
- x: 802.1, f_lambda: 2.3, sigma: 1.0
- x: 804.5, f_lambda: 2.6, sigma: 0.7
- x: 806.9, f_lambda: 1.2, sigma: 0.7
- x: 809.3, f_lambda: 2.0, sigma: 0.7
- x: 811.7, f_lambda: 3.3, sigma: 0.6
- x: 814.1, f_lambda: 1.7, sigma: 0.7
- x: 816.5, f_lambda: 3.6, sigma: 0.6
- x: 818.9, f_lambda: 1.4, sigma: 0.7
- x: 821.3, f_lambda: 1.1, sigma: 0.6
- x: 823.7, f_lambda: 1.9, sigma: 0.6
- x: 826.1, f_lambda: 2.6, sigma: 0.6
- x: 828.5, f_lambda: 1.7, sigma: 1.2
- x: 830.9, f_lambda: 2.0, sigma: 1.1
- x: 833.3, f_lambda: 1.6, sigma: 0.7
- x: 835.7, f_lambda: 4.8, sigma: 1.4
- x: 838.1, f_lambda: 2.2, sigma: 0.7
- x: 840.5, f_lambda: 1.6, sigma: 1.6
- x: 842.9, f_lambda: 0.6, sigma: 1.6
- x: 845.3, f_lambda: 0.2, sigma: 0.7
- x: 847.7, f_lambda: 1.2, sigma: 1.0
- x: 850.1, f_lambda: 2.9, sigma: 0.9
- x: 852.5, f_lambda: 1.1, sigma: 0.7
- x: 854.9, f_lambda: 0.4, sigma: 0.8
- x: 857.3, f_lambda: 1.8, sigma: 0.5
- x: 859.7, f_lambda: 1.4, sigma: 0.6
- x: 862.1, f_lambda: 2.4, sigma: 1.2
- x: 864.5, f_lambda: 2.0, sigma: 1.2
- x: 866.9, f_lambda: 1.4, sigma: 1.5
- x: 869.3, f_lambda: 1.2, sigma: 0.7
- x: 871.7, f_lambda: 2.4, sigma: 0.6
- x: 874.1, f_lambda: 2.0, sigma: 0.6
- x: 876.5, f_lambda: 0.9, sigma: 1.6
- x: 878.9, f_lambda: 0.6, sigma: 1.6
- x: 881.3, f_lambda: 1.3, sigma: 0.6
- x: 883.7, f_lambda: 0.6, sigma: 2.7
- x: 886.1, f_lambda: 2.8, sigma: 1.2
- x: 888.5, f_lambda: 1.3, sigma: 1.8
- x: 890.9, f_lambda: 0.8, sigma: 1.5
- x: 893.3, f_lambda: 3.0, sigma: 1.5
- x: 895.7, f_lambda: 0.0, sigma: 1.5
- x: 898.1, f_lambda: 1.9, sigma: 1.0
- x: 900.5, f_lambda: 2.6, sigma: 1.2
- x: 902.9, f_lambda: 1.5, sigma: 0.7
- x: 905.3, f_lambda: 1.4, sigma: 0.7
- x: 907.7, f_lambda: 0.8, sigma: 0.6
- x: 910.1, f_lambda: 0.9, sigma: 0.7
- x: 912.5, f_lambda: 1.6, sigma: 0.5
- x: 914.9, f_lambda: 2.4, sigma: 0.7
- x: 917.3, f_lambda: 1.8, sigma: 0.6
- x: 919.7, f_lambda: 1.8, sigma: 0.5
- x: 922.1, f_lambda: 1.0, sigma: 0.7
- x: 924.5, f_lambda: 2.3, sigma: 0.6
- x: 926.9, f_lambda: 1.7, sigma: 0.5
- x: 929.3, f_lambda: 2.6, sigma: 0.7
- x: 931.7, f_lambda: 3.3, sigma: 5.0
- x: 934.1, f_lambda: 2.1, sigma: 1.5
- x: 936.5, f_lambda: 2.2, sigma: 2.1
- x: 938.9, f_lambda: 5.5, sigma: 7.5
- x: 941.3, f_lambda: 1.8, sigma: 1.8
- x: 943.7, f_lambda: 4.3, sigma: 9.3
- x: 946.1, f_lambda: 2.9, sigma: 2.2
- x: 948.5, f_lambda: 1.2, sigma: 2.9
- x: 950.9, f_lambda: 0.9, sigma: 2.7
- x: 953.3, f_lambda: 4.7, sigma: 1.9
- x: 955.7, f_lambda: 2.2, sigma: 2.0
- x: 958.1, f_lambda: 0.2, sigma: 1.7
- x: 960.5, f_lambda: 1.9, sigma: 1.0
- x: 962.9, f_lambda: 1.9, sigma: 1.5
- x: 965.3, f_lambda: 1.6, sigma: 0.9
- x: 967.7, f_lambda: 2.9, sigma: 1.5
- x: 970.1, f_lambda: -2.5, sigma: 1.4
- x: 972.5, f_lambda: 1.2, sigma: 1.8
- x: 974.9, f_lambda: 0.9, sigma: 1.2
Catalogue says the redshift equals 0.12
